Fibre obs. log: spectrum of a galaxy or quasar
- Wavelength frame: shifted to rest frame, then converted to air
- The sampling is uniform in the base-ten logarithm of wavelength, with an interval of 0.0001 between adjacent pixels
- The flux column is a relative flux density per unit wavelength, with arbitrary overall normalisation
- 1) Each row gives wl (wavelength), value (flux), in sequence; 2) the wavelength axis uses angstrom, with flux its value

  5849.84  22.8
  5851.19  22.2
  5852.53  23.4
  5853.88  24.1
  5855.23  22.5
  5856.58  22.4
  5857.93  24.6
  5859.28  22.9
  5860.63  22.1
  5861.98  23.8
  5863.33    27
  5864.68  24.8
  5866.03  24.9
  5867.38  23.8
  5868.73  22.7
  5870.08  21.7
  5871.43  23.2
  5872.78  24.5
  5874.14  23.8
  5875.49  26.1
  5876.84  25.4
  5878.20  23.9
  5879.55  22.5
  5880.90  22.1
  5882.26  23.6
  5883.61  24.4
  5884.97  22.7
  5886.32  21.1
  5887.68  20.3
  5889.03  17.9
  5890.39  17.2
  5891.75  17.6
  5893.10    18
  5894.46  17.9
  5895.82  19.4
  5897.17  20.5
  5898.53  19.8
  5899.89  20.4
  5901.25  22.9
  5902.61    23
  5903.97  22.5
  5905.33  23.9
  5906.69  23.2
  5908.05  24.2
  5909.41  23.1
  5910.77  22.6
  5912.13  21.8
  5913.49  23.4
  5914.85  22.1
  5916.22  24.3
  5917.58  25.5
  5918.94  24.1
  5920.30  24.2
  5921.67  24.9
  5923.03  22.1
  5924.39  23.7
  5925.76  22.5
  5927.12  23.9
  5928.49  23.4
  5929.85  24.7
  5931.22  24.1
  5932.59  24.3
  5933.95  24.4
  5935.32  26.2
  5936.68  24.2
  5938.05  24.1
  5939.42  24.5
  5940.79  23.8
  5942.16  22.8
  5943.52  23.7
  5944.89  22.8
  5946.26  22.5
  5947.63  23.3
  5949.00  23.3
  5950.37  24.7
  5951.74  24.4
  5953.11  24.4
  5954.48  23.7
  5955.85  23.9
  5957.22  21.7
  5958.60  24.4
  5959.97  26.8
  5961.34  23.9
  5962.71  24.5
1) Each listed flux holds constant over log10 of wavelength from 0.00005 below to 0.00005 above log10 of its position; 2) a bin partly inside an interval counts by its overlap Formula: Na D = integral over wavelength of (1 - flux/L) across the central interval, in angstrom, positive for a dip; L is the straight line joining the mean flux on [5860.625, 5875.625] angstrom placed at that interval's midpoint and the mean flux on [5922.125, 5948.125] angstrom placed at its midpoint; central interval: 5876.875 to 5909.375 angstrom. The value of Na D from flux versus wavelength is 3.47 angstrom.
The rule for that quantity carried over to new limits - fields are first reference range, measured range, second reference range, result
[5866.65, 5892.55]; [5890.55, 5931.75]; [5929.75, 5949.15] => 1.4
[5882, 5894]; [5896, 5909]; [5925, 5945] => -0.5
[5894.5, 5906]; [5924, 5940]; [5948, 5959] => -1.0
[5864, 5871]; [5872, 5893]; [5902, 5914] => 1.2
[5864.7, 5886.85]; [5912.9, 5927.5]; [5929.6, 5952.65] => 0.1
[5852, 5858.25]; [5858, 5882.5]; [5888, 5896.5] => -3.1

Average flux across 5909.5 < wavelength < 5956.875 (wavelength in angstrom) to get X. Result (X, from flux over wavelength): 23.8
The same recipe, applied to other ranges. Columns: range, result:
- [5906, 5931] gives 23.6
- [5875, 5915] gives 21.8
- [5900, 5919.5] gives 23.2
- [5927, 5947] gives 24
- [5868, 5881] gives 23.7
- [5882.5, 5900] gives 19.9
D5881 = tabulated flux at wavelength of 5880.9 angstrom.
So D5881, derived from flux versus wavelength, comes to 22.1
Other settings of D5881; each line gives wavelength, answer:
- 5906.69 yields 23.2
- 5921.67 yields 24.9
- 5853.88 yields 24.1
